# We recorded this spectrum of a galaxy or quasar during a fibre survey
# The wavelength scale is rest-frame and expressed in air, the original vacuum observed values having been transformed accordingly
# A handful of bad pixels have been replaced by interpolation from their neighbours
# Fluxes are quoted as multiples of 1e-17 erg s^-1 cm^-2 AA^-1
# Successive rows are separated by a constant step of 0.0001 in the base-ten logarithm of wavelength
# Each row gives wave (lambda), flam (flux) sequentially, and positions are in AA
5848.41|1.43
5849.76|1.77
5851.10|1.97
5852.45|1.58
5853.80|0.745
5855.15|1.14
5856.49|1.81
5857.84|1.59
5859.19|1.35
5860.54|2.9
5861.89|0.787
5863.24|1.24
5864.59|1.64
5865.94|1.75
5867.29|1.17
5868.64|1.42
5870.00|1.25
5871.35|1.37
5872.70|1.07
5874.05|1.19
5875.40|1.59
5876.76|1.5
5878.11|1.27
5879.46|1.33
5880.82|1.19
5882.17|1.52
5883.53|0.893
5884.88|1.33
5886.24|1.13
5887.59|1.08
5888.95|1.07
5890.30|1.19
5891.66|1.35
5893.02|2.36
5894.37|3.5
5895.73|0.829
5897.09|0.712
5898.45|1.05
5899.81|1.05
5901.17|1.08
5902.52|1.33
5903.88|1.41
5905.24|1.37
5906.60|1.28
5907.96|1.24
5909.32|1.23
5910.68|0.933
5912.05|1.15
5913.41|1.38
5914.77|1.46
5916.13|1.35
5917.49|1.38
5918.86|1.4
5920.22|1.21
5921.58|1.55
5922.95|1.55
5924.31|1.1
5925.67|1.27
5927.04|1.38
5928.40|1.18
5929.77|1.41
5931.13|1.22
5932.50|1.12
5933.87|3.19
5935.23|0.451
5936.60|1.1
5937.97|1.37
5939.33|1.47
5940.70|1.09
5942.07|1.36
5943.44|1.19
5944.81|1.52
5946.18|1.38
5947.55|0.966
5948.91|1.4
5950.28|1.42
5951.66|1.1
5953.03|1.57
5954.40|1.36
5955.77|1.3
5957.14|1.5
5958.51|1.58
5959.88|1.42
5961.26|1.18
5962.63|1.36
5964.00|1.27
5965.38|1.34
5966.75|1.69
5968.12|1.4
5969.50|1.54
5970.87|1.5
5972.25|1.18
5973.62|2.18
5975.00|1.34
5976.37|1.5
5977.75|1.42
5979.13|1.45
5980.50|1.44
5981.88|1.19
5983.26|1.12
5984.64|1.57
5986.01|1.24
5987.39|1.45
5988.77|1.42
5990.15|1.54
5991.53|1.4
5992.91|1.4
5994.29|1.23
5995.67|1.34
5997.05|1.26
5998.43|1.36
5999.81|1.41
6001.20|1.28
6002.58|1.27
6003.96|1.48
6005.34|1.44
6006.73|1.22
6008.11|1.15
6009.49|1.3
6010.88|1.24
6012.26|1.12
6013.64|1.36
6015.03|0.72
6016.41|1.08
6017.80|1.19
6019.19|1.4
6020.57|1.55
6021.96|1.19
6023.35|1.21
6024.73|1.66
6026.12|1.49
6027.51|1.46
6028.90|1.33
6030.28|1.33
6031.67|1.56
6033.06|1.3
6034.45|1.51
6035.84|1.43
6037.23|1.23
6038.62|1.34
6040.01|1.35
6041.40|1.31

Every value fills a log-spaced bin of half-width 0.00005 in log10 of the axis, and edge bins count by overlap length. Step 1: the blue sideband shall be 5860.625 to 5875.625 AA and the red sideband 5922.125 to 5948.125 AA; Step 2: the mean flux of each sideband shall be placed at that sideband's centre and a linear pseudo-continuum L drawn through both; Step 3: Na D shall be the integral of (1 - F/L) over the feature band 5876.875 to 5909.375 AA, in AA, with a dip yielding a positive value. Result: 0.7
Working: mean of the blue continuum 1.37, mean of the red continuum 1.33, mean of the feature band 1.33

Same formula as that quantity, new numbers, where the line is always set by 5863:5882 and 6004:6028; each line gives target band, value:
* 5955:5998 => -3.4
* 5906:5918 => 0.7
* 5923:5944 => -0.1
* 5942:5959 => -0.4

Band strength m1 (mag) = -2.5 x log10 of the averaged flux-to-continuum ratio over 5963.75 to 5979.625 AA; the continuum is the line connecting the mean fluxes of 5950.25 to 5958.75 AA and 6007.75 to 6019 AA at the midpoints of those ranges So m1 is -0.129 mag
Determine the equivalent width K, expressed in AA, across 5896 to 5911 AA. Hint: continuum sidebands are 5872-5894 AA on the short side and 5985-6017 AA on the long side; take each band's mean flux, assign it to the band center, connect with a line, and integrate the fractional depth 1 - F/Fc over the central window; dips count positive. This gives 2.12 AA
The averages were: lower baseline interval 1.35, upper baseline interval 1.3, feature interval 1.15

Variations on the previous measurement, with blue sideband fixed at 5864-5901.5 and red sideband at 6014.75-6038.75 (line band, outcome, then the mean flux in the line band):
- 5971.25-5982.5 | -0.99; 1.46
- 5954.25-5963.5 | -0.25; 1.39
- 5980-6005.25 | -0.21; 1.36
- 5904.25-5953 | 1.00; 1.32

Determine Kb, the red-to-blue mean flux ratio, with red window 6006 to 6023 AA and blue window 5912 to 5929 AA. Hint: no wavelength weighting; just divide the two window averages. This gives 0.90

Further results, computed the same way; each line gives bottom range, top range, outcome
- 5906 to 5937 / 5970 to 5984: 1.08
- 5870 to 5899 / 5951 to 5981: 1.06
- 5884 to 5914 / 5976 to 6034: 1.01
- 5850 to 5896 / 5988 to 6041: 0.92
